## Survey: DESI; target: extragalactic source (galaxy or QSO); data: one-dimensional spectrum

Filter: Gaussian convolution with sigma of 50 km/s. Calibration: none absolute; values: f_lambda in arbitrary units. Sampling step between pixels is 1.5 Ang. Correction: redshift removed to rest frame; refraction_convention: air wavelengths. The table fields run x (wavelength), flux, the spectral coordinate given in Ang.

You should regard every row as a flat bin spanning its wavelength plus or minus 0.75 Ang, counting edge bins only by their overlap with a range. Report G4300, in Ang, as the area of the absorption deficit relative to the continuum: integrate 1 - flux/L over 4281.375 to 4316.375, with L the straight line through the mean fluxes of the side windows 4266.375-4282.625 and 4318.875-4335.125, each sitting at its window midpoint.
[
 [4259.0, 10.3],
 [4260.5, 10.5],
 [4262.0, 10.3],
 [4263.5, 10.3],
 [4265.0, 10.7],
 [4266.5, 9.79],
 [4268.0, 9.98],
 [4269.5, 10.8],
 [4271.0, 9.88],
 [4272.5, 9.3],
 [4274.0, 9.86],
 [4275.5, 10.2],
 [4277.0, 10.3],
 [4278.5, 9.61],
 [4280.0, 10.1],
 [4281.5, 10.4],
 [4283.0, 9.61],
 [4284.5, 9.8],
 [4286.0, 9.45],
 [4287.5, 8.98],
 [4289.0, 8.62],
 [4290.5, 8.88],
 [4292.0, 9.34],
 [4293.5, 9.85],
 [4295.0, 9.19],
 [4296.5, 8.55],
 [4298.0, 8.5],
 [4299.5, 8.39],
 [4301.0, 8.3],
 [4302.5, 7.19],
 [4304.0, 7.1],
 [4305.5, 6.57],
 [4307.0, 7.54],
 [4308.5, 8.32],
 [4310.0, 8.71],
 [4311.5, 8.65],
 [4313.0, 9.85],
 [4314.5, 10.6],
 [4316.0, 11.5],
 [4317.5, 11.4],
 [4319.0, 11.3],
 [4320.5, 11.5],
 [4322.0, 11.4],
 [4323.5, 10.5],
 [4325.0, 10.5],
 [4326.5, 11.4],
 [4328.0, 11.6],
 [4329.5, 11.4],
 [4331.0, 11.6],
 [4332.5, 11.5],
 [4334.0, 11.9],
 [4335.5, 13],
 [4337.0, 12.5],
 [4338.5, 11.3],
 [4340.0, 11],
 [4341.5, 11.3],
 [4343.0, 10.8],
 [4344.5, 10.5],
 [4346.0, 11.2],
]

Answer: 5.8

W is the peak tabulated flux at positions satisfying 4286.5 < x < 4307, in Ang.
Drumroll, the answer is 9.85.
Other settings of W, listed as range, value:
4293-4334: 11.9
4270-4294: 10.4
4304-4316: 11.5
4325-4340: 13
